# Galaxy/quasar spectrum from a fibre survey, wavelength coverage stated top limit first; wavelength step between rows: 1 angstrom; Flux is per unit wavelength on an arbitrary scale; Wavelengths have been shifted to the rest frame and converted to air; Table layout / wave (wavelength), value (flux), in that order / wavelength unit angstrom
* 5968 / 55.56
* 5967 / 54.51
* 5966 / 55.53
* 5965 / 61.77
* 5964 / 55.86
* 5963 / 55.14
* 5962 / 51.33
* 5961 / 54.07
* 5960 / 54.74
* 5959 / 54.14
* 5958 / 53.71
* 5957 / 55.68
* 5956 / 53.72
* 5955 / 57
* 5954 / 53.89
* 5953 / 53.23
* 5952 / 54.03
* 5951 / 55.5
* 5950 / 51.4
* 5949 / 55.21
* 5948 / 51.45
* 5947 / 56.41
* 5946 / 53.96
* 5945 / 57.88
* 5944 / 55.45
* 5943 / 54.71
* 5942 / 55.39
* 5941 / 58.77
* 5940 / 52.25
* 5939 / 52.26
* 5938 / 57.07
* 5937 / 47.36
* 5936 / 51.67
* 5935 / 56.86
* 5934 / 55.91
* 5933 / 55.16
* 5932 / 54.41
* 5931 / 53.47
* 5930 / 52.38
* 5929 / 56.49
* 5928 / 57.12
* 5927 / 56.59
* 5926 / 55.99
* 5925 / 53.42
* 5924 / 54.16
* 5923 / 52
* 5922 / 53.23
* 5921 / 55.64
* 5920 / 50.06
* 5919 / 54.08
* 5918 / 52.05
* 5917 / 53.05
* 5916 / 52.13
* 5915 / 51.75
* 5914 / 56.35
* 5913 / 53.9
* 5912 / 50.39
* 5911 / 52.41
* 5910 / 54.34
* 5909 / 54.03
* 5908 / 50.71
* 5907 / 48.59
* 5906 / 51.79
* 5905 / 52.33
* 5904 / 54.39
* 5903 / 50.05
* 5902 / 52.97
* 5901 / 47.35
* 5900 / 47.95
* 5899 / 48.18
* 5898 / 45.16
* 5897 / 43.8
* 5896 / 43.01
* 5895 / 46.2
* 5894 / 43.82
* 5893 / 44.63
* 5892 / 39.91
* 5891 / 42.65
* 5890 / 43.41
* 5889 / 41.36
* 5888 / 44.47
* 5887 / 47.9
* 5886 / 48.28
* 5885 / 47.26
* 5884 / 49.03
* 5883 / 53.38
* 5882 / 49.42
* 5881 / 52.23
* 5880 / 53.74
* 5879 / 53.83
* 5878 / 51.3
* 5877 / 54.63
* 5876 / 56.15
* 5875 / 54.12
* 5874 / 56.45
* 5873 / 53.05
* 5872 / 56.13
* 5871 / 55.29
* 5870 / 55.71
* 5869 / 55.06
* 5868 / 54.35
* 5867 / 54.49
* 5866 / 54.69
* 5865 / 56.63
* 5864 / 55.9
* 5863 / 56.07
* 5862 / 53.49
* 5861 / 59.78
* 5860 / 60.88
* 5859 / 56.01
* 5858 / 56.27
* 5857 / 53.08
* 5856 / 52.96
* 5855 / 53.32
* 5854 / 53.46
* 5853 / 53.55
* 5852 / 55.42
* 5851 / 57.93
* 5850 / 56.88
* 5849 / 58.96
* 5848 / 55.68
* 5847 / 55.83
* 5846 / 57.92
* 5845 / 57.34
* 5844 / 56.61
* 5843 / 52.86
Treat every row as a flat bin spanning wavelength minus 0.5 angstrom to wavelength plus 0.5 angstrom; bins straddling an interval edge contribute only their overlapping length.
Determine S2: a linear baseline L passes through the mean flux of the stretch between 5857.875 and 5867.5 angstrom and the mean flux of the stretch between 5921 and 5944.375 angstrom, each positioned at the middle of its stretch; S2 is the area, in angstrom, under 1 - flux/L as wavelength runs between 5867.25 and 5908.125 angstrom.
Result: 4.4 angstrom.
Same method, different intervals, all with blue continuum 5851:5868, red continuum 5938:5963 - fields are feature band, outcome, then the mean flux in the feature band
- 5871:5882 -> 0.2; 54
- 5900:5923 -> 1.1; 52.2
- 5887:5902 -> 2.8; 44.8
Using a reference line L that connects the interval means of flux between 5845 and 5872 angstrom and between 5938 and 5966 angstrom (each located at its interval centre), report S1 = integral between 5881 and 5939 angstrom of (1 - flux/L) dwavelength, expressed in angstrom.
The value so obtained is 4.7 angstrom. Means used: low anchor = 55.8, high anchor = 54.8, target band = 50.8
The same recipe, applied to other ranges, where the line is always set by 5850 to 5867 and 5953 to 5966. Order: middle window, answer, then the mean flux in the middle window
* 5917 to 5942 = 0.5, 54.1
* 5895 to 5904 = 1.3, 47.6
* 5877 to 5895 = 2.5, 47.6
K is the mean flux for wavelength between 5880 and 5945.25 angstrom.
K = 51.2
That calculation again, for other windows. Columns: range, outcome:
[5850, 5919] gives 51.7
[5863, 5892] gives 51.7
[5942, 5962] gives 54.5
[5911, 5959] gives 54.1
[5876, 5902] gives 47.6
